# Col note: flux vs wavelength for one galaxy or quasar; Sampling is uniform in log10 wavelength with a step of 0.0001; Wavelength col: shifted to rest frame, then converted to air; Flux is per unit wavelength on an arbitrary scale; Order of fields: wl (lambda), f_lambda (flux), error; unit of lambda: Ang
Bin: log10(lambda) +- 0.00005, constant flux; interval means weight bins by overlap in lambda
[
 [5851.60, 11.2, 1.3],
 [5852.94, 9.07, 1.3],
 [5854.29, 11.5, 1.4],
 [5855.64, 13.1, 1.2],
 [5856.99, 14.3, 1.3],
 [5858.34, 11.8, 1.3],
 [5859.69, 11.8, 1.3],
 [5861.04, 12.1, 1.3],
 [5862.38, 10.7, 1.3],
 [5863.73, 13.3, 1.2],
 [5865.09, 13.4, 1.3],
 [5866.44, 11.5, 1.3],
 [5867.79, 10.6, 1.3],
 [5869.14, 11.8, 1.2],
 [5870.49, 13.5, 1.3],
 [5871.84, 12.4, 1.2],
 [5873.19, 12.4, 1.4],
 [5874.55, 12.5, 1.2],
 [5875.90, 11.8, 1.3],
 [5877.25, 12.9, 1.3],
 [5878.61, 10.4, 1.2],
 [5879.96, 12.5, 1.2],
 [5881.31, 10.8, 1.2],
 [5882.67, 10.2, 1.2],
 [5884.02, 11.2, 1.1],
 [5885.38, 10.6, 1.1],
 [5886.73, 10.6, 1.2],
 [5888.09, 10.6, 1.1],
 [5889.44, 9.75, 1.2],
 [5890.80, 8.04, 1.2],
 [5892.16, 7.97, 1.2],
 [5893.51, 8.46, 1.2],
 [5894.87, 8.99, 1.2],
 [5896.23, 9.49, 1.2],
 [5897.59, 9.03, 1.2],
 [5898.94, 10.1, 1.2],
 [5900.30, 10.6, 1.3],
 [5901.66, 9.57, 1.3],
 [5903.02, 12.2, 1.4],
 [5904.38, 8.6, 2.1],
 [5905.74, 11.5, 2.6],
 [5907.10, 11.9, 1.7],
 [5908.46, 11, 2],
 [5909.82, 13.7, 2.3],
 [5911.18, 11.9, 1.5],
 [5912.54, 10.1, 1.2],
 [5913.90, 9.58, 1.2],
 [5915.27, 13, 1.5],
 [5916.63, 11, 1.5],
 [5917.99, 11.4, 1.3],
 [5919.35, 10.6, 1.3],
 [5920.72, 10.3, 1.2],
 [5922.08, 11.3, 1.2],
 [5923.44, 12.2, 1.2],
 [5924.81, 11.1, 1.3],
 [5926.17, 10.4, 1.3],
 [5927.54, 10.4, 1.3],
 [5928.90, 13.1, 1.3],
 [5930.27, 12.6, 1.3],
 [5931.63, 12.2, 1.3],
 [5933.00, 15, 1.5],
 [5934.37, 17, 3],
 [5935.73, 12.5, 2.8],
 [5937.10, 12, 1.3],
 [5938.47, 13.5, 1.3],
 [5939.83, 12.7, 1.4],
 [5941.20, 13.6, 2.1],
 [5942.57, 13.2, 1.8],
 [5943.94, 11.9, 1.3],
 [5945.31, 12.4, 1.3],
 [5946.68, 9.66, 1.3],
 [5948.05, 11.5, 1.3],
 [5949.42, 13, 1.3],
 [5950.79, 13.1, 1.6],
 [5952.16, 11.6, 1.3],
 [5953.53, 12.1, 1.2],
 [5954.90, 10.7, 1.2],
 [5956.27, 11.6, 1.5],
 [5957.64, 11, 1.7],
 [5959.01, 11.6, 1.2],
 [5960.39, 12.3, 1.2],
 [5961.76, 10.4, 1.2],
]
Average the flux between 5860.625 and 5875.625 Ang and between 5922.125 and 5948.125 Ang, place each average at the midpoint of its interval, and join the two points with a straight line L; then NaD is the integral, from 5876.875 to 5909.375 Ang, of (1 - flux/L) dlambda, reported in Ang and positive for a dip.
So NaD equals 5.3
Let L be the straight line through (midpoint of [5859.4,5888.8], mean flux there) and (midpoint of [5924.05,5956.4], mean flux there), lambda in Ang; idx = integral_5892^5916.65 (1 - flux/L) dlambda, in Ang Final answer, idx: 3.1 Ang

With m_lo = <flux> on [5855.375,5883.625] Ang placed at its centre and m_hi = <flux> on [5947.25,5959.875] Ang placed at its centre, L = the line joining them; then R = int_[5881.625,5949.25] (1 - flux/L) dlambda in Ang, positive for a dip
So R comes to 3.76 Ang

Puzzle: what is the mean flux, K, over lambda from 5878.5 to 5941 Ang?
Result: 11.2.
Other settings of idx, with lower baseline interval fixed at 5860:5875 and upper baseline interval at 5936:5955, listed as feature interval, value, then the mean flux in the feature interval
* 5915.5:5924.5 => 0.7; 11.2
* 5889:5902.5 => 3.3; 9.22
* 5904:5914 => 0.8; 11.2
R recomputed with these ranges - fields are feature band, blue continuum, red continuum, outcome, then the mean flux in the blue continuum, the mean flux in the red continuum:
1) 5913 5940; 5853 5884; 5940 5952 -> 0.3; 12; 12.3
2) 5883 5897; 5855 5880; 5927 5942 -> 3.3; 12.2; 13.2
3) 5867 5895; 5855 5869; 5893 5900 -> -0.6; 12.2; 9.31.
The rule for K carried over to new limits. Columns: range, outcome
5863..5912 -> 11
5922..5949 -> 12.4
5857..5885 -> 11.9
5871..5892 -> 11.1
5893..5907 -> 9.95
